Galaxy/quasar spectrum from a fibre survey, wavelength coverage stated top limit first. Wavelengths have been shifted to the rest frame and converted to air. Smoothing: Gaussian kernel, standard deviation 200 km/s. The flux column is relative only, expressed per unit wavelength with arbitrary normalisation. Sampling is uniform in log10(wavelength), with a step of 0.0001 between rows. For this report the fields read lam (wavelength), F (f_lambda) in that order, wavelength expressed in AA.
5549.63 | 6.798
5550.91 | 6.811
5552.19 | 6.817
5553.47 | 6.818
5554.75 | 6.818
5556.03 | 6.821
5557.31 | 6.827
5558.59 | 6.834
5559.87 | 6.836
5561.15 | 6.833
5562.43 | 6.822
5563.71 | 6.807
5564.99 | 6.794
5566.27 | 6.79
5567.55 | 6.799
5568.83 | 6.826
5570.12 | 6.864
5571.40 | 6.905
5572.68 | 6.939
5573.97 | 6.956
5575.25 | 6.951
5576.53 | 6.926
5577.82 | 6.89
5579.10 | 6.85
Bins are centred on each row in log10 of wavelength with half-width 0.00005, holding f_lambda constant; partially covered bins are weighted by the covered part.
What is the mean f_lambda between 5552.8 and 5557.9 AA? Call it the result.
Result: 6.82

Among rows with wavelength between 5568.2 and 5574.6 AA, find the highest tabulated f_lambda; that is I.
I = 6.956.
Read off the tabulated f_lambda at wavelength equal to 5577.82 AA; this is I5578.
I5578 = 6.89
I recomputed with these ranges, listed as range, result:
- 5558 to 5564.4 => 6.836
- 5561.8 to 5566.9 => 6.822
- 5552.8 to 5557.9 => 6.827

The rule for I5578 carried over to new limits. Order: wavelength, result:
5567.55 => 6.799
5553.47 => 6.818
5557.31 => 6.827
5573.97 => 6.956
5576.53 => 6.926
